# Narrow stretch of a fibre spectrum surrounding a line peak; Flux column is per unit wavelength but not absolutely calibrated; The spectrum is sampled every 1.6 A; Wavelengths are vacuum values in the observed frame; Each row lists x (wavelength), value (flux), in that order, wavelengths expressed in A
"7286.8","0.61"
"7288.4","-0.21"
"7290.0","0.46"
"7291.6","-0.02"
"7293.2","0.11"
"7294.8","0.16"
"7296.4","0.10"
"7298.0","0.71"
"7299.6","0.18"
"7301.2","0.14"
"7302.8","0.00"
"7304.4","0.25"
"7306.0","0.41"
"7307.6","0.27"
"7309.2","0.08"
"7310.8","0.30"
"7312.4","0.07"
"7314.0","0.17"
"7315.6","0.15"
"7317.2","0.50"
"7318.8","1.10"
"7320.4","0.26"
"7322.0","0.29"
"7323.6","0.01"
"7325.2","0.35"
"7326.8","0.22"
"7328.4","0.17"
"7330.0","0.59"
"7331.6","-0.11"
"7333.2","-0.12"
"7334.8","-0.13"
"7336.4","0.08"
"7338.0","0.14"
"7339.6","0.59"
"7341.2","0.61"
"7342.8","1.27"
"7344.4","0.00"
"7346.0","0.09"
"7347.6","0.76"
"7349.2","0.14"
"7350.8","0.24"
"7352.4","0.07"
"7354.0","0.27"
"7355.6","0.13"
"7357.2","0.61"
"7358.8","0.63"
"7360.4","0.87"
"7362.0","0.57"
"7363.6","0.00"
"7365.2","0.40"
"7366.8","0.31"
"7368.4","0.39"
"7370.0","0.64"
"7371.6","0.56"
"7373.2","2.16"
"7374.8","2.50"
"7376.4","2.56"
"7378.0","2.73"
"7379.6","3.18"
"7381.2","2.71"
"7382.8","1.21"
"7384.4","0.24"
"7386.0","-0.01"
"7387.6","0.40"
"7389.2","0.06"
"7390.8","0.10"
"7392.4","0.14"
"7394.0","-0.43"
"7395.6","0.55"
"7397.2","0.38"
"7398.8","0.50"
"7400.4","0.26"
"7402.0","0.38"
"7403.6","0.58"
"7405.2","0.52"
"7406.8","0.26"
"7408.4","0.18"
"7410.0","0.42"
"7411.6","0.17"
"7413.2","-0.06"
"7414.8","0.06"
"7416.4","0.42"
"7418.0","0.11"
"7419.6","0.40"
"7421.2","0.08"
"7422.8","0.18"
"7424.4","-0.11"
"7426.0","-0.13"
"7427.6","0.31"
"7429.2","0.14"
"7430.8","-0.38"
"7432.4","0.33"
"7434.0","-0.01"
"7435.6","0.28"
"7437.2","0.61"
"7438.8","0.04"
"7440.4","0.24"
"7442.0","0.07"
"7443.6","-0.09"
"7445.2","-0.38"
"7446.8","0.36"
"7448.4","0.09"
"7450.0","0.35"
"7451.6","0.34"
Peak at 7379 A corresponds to [O II] 3727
